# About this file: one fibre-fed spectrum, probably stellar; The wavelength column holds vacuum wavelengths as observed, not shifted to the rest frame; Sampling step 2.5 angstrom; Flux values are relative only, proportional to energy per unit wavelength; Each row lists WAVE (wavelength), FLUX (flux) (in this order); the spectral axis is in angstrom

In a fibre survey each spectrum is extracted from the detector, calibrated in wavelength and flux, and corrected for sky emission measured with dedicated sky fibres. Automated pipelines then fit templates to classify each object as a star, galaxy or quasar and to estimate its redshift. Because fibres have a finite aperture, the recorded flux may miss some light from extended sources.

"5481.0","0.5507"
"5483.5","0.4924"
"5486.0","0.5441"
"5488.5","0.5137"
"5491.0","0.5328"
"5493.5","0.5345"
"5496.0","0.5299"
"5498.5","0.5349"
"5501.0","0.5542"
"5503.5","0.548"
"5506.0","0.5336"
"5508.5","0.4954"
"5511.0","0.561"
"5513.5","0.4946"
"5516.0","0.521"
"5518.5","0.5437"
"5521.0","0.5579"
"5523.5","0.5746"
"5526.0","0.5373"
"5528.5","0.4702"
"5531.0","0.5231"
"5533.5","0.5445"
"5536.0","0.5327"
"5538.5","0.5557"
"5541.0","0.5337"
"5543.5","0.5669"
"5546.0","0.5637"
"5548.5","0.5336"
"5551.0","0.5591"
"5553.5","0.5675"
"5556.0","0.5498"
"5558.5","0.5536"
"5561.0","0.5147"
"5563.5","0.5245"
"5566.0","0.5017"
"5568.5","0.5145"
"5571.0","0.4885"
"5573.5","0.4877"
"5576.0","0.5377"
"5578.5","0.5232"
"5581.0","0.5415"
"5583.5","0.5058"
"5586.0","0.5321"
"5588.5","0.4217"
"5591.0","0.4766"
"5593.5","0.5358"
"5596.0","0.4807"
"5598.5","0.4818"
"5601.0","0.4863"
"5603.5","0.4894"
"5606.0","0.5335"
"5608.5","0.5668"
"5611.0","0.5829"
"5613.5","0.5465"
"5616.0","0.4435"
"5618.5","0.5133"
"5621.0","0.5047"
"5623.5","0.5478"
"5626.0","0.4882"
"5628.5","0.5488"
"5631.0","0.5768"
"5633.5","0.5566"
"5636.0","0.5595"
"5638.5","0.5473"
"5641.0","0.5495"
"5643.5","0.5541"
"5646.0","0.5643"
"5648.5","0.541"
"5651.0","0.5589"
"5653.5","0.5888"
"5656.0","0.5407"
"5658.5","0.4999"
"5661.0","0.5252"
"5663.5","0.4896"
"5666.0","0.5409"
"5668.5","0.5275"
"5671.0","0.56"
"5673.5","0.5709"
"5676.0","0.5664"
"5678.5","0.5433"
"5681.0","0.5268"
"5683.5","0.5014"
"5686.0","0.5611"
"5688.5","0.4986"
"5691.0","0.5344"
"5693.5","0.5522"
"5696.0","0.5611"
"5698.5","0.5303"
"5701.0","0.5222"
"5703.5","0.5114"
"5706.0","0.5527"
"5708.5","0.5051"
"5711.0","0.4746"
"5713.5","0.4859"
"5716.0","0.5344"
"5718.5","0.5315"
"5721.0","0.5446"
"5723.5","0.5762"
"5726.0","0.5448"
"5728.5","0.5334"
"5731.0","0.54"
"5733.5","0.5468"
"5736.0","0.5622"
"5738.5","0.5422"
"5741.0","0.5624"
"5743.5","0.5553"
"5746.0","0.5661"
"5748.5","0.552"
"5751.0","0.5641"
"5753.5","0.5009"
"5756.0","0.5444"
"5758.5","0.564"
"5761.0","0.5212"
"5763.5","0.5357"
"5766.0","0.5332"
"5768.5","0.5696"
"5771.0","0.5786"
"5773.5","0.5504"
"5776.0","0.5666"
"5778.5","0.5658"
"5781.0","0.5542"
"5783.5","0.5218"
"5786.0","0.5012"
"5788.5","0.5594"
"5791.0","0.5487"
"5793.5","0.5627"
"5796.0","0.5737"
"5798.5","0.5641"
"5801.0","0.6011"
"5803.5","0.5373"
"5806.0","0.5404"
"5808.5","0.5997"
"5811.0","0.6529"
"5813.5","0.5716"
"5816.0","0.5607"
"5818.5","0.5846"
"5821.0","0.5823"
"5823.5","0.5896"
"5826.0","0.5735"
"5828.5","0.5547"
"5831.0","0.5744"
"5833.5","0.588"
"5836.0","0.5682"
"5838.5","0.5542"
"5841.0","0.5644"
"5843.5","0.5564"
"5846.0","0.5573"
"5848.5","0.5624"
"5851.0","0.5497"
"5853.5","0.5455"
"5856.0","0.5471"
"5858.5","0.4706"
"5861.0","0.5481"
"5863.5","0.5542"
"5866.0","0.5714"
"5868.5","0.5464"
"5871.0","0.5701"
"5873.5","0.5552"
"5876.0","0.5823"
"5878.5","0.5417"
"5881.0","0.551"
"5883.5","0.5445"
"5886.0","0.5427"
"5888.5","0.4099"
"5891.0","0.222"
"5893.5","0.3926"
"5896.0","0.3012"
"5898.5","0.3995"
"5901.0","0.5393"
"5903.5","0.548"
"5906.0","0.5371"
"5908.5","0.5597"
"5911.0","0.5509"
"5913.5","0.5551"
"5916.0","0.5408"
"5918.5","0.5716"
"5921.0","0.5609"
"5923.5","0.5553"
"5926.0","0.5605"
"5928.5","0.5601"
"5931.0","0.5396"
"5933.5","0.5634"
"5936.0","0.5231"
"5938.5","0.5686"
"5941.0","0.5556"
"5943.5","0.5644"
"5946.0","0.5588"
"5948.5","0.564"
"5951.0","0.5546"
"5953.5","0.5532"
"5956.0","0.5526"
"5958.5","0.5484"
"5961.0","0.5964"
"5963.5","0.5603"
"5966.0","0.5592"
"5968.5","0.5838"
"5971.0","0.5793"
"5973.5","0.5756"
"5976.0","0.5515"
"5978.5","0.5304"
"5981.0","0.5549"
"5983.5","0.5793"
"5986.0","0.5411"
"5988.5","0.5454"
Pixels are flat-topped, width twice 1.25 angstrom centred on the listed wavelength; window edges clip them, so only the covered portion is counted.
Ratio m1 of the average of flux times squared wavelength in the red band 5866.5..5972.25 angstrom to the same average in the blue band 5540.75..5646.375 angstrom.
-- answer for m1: 1.13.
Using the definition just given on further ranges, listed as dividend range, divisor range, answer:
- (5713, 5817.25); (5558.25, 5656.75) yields 1.11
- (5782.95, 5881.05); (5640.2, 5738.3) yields 1.10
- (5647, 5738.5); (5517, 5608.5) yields 1.07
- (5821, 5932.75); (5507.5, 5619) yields 1.13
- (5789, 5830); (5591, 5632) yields 1.19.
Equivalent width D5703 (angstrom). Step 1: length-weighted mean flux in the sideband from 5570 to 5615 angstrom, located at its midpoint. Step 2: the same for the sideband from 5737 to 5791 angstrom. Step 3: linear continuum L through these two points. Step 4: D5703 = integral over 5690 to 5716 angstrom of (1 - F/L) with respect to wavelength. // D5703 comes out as 0.6 angstrom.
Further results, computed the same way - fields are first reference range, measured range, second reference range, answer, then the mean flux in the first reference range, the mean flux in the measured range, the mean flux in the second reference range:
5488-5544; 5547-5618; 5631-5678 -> 3.1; 0.534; 0.517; 0.547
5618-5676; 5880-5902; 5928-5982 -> 4.9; 0.542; 0.431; 0.559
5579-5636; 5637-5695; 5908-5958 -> -1.9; 0.517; 0.541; 0.555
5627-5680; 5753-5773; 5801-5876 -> 0.4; 0.548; 0.545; 0.564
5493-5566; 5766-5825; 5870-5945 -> -4.7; 0.538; 0.566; 0.519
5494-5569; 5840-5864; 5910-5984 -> 0.4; 0.537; 0.545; 0.559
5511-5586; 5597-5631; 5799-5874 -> 1.2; 0.532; 0.52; 0.564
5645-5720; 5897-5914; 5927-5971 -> 1.0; 0.533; 0.523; 0.56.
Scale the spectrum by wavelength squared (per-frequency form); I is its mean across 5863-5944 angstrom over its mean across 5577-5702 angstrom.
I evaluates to 1.08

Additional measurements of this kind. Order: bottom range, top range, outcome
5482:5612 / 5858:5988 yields 1.16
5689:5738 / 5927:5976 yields 1.14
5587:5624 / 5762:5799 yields 1.16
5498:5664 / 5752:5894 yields 1.12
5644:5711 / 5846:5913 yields 1.02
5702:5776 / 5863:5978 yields 1.05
